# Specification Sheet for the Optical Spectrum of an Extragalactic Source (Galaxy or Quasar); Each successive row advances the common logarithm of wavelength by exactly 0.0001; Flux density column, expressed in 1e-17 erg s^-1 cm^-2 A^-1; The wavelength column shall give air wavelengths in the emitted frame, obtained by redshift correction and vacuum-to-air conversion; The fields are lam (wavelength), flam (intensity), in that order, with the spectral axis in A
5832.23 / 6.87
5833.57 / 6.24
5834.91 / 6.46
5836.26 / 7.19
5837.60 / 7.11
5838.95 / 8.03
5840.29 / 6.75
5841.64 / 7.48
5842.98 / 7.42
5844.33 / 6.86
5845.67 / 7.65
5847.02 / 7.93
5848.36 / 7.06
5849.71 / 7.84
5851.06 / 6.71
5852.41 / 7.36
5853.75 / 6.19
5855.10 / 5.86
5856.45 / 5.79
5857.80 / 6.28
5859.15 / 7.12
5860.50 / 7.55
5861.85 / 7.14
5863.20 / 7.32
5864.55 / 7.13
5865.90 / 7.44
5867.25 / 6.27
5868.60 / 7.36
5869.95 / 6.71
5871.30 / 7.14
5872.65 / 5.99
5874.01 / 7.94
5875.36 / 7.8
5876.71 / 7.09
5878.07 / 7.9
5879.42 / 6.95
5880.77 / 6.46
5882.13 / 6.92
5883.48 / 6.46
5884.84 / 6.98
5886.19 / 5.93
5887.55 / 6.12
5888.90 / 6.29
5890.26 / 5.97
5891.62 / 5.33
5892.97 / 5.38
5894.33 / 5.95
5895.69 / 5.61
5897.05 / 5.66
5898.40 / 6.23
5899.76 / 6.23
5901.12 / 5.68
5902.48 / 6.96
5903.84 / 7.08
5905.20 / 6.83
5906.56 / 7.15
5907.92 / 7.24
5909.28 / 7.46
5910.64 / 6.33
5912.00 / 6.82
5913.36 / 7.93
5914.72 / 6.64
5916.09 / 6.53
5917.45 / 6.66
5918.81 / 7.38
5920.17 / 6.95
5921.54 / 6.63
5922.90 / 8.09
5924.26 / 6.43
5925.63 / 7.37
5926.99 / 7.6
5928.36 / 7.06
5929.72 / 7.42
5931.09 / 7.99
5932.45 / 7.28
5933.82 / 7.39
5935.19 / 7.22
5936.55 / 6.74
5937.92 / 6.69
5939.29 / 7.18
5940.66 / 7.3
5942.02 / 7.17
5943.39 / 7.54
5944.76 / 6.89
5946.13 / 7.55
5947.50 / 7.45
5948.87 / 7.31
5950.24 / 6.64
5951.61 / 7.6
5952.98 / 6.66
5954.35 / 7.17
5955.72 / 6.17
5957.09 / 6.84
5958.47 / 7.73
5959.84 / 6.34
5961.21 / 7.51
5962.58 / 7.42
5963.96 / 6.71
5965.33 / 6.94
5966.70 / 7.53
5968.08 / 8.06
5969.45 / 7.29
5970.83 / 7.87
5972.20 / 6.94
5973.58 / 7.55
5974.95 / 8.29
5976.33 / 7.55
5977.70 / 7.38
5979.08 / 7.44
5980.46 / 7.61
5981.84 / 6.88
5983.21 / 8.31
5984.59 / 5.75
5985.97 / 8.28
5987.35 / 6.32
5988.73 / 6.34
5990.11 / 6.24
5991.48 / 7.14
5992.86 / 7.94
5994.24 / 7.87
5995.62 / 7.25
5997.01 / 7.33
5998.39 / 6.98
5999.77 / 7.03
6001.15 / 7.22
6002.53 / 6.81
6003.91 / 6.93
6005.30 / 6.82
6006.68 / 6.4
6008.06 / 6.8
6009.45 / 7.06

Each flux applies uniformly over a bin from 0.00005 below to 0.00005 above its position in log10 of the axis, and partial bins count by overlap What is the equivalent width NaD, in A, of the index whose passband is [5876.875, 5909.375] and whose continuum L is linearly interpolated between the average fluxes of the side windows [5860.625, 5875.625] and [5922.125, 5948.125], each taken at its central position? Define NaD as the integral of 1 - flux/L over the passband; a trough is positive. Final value 3.3 A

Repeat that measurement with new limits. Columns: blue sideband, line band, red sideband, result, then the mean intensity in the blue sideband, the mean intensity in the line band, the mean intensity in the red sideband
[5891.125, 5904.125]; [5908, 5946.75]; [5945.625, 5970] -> -3.48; 5.99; 7.15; 7.16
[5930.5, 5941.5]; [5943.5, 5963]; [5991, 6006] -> 0.32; 7.22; 7.1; 7.21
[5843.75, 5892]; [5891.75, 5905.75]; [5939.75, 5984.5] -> 1.76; 6.87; 6.12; 7.28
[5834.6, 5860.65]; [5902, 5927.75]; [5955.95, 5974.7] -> 0.42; 7.03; 7.06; 7.28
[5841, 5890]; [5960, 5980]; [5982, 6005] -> -1.03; 6.95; 7.44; 7.1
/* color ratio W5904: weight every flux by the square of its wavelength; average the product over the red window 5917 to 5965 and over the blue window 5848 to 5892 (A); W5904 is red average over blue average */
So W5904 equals 1.08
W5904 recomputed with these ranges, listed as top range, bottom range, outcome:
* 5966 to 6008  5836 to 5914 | 1.10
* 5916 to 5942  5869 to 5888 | 1.06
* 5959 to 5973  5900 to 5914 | 1.07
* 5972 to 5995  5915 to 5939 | 1.04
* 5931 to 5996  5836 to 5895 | 1.09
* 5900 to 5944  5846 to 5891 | 1.05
